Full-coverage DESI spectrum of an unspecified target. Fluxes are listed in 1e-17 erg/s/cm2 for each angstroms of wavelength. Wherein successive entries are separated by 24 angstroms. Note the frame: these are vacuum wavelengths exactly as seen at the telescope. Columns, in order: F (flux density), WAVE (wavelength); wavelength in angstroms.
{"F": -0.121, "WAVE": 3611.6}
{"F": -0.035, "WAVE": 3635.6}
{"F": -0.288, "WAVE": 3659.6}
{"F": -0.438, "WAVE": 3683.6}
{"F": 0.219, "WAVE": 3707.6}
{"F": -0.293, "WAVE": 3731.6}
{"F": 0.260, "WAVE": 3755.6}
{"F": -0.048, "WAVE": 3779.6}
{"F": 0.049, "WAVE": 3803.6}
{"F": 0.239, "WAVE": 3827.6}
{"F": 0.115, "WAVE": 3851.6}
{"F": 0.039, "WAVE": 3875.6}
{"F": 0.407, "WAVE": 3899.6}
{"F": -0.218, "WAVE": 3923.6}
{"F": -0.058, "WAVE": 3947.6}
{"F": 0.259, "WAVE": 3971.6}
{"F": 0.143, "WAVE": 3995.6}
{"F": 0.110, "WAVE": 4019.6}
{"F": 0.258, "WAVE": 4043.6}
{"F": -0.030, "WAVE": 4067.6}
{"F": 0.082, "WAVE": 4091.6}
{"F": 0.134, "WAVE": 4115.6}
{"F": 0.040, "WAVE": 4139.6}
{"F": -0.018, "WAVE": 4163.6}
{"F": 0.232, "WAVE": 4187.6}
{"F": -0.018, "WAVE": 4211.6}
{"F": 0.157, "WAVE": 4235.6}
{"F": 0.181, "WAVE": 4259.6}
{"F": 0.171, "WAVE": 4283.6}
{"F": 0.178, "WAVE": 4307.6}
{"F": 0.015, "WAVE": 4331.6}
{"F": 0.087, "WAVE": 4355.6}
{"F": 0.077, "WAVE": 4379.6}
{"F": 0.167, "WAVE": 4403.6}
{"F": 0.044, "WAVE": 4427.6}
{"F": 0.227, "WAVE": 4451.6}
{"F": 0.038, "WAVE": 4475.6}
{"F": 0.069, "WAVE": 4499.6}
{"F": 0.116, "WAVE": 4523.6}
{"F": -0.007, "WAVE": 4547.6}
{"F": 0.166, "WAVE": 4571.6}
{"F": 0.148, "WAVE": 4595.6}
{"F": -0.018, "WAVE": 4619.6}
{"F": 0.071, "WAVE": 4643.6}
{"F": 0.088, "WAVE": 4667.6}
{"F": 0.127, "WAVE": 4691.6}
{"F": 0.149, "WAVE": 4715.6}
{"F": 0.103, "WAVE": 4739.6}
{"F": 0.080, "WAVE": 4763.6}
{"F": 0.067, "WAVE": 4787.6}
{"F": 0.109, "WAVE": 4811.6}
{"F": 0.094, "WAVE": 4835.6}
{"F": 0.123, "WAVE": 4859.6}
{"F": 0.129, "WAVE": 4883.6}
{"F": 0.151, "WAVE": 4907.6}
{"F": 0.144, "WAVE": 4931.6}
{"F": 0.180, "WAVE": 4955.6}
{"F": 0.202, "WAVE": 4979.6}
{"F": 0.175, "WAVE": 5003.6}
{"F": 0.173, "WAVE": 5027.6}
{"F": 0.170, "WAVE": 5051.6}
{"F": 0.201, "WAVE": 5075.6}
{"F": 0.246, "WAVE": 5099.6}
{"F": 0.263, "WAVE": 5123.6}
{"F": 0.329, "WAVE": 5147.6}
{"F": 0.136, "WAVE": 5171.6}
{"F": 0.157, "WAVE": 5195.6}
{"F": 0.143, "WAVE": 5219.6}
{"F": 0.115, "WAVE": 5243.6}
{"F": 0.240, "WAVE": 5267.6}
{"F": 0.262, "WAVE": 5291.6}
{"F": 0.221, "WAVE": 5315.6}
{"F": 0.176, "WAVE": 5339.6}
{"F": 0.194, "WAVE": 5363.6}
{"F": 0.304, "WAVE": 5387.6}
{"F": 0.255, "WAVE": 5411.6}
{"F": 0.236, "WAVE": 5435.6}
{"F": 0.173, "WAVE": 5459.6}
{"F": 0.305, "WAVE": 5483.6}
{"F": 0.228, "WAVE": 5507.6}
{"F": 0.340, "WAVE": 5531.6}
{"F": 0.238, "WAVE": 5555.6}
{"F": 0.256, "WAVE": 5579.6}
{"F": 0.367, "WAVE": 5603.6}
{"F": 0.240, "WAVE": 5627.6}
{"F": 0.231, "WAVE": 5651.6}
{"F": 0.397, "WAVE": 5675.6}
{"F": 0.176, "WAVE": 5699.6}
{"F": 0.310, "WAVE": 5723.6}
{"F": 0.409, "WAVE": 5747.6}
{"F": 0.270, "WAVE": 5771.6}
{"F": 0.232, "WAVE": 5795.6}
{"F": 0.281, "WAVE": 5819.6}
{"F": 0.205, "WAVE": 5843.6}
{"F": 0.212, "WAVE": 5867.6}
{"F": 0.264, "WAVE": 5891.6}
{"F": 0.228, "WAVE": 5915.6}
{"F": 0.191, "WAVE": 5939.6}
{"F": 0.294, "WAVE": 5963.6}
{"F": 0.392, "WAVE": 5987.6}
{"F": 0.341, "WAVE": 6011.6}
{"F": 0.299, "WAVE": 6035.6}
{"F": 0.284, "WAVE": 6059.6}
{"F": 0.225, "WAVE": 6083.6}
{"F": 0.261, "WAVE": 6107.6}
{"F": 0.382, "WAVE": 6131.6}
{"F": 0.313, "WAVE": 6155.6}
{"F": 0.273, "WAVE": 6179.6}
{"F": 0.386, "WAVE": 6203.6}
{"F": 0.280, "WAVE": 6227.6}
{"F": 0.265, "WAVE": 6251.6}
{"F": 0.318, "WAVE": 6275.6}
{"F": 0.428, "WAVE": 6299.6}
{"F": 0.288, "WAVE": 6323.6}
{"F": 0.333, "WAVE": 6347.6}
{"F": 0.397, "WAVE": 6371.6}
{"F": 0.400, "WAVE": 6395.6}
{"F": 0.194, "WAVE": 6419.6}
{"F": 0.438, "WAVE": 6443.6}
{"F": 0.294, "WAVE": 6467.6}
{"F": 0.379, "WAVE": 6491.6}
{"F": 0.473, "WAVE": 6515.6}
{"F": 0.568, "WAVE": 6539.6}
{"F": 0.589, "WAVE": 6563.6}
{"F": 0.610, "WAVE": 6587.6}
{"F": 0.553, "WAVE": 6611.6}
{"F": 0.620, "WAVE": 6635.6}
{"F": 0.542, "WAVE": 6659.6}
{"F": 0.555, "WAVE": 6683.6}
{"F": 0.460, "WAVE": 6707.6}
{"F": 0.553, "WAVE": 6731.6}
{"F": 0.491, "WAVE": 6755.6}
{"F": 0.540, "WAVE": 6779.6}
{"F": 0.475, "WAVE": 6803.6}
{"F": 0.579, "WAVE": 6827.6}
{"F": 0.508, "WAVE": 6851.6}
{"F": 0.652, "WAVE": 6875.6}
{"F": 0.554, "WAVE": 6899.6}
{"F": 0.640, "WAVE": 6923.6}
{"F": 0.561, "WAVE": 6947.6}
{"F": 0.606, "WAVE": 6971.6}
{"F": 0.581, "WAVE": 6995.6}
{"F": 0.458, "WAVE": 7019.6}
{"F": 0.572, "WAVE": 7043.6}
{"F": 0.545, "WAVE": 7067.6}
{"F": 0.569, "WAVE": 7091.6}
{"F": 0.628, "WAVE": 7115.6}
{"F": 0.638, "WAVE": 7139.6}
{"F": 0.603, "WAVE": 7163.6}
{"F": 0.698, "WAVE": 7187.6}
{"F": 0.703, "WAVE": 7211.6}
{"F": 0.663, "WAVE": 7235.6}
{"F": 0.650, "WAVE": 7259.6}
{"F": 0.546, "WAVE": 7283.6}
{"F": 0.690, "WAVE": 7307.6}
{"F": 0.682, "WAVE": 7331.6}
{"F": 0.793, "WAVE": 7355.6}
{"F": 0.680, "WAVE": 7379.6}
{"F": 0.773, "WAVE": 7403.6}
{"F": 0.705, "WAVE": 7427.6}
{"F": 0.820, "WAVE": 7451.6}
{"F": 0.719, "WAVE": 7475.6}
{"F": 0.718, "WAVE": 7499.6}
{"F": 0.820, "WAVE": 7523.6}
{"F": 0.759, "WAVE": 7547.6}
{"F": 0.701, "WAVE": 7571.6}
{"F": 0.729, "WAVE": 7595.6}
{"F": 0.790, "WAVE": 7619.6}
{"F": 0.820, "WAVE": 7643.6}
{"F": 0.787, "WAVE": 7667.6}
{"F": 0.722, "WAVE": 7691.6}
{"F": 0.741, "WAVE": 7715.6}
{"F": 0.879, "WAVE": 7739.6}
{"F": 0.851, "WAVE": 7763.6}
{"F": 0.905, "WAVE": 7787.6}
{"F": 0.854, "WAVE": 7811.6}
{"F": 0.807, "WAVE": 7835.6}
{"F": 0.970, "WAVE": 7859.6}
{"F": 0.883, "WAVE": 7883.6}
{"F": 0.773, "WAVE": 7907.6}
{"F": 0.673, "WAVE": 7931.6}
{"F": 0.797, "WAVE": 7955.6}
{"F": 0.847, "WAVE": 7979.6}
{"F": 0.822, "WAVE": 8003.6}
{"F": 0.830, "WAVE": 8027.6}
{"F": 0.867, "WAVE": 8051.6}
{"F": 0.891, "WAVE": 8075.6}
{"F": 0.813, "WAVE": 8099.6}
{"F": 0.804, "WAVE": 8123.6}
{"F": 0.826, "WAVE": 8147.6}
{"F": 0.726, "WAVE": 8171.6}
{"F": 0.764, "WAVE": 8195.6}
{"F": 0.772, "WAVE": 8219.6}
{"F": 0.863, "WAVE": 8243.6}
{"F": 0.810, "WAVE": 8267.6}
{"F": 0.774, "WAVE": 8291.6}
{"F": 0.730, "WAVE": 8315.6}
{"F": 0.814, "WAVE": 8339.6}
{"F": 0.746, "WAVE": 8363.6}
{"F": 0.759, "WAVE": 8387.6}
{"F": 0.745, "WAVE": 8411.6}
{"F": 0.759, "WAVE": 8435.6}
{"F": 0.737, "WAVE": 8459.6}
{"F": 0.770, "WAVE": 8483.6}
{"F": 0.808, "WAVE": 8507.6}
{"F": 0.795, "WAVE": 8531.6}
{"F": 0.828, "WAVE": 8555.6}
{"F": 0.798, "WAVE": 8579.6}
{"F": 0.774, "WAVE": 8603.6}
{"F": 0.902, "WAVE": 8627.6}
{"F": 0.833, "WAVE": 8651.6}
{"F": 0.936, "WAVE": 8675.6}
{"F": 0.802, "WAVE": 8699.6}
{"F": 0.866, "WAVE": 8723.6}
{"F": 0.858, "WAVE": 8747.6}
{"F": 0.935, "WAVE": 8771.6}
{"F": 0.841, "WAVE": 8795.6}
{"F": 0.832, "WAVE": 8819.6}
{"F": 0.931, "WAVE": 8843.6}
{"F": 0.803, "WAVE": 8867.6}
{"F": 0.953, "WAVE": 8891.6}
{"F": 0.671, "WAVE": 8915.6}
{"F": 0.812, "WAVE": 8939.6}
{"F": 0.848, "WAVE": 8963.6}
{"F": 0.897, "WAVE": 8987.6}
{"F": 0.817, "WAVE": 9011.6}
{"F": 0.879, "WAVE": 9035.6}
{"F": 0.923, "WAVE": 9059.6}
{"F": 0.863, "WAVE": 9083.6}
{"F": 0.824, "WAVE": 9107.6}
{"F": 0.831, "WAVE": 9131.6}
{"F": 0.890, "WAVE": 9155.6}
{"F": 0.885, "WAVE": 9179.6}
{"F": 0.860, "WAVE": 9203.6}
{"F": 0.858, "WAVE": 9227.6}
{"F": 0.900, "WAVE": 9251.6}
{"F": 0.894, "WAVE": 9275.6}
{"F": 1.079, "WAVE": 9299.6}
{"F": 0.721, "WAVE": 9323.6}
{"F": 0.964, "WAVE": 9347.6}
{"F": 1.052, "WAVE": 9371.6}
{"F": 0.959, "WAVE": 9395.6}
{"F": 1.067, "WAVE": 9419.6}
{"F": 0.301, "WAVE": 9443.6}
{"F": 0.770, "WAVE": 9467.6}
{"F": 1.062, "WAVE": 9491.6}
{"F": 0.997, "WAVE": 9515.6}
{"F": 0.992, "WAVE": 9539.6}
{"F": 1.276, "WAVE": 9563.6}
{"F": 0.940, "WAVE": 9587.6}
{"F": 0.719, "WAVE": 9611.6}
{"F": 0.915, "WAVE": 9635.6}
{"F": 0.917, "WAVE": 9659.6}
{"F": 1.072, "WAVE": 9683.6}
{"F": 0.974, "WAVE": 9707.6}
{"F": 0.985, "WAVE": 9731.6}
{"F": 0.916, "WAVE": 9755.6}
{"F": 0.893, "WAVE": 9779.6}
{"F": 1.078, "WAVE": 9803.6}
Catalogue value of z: 0.63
